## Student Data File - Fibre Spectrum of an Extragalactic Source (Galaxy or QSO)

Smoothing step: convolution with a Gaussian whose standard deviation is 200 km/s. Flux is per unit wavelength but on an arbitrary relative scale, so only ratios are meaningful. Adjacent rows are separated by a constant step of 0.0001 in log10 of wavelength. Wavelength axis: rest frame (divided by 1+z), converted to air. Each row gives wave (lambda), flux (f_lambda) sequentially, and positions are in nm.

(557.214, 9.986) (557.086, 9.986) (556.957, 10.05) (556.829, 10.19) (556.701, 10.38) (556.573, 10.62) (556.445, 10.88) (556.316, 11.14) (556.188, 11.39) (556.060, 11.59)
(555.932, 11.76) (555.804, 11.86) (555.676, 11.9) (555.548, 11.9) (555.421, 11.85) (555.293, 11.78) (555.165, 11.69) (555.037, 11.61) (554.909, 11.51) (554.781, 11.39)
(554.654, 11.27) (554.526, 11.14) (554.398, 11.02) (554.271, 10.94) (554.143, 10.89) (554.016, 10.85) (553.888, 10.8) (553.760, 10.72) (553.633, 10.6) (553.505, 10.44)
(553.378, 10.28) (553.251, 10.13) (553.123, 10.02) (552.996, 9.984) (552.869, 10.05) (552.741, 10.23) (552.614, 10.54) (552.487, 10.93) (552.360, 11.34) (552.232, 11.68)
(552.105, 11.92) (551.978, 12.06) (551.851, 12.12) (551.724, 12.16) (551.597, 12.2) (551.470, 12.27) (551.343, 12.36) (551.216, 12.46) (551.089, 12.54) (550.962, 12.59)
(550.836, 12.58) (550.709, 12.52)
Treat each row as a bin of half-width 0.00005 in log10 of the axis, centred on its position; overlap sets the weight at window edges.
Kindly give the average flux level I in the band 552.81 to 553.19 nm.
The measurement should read 10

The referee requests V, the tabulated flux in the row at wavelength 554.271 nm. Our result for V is 10.94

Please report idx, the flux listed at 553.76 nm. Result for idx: 10.72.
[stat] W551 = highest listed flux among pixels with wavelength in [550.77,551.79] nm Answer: 12.59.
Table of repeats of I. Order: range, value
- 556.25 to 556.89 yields 10.6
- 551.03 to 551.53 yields 12.4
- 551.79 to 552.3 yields 11.9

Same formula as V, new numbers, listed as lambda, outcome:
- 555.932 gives 11.76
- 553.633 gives 10.6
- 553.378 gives 10.28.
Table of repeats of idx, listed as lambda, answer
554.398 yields 11.02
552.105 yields 11.92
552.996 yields 9.984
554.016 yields 10.85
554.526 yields 11.14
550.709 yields 12.52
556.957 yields 10.05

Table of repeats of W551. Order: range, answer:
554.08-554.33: 10.94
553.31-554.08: 10.85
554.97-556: 11.9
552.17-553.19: 11.68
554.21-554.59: 11.14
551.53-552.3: 12.2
